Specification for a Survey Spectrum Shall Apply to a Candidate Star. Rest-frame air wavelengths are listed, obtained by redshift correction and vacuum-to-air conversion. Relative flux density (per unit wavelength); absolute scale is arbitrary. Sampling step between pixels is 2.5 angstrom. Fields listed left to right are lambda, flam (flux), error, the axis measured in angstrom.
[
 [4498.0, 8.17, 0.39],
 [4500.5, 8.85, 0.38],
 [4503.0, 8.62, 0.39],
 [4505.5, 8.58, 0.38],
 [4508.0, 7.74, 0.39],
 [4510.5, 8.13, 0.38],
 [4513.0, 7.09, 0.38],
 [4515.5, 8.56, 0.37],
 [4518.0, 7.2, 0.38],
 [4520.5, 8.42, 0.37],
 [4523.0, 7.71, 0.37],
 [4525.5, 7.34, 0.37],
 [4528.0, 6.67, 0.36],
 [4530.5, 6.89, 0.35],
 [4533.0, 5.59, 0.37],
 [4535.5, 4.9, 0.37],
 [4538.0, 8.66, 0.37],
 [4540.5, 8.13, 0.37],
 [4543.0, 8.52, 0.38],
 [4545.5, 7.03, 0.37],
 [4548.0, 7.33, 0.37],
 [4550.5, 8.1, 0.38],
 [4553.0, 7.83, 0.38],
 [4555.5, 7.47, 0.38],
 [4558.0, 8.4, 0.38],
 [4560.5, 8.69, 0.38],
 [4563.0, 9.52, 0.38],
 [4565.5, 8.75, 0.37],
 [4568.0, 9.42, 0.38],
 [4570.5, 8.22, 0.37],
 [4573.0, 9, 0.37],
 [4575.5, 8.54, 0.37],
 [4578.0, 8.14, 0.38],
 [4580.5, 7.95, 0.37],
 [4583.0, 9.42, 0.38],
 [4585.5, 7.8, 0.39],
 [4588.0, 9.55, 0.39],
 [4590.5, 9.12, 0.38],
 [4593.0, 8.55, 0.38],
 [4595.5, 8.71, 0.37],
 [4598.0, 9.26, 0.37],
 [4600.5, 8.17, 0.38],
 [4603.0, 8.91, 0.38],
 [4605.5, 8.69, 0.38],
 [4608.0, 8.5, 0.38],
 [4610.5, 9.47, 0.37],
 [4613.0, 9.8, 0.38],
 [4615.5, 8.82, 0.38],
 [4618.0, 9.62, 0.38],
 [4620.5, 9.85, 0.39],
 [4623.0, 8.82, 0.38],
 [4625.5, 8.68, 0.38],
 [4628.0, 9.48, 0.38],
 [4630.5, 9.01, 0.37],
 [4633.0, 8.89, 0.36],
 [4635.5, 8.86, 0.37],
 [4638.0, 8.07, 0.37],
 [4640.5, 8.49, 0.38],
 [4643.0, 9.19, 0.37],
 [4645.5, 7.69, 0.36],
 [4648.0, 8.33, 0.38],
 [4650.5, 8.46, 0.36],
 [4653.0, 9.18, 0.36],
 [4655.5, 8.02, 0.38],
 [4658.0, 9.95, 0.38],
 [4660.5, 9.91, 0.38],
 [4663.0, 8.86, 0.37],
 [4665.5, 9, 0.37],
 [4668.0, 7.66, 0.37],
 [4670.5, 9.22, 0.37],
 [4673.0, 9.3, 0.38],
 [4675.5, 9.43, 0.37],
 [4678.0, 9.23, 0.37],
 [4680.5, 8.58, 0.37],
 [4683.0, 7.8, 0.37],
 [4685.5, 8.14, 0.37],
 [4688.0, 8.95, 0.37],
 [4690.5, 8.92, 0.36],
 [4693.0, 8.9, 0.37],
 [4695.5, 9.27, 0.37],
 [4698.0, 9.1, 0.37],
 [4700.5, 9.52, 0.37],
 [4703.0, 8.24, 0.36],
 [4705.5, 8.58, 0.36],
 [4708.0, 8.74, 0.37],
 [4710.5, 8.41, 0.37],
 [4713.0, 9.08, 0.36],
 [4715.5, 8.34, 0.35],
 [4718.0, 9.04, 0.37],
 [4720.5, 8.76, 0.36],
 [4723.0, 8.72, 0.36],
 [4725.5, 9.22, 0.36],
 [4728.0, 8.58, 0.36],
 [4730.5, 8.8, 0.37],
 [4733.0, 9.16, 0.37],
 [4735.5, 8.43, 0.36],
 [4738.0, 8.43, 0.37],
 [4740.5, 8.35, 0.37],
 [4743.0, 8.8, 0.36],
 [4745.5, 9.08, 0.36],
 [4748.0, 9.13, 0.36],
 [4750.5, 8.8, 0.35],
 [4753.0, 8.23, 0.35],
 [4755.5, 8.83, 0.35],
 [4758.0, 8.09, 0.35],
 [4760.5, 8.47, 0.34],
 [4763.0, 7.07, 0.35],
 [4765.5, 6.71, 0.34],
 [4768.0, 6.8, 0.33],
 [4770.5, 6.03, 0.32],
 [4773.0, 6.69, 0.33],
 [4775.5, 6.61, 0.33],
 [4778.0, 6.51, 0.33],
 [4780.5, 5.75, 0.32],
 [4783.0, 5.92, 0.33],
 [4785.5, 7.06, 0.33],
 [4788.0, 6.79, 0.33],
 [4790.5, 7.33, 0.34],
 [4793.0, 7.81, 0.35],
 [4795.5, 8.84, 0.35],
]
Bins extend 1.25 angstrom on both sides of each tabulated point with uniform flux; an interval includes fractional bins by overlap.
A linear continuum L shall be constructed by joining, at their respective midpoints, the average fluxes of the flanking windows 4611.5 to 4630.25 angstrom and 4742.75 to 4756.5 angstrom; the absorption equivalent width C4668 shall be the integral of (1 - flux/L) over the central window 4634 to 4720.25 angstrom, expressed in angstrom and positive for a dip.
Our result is 2.8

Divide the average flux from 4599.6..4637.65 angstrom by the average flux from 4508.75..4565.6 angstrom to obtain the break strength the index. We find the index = 1.18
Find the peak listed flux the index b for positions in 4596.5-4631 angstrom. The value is 9.85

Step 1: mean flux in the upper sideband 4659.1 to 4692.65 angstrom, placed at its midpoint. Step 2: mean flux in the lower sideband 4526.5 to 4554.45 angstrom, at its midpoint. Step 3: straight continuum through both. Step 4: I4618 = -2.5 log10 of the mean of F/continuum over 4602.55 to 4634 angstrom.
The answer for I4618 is -0.12 mag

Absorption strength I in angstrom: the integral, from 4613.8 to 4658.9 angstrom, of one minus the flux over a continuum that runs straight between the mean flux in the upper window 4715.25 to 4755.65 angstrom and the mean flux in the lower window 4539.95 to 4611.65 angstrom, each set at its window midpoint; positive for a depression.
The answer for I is -1.3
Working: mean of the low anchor 8.53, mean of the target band 8.86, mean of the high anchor 8.75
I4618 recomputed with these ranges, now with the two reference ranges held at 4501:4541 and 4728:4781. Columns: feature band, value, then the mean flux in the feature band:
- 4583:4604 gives -0.153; 8.8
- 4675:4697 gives -0.131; 8.78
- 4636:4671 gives -0.129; 8.71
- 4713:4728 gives -0.128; 8.82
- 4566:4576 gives -0.160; 8.81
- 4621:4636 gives -0.171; 9.01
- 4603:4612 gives -0.164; 8.92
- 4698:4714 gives -0.127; 8.78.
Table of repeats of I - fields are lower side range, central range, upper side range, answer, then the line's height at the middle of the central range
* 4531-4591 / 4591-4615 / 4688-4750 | -1.7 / 8.32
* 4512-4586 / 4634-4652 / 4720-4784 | -1.2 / 7.92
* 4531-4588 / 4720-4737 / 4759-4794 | -4.1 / 7.1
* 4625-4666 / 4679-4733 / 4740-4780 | -3.4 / 8.24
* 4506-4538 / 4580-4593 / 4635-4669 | -1.3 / 7.98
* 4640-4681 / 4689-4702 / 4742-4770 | -0.8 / 8.59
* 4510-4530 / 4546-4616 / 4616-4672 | -3.4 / 8.22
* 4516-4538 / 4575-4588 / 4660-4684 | -1.3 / 7.71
